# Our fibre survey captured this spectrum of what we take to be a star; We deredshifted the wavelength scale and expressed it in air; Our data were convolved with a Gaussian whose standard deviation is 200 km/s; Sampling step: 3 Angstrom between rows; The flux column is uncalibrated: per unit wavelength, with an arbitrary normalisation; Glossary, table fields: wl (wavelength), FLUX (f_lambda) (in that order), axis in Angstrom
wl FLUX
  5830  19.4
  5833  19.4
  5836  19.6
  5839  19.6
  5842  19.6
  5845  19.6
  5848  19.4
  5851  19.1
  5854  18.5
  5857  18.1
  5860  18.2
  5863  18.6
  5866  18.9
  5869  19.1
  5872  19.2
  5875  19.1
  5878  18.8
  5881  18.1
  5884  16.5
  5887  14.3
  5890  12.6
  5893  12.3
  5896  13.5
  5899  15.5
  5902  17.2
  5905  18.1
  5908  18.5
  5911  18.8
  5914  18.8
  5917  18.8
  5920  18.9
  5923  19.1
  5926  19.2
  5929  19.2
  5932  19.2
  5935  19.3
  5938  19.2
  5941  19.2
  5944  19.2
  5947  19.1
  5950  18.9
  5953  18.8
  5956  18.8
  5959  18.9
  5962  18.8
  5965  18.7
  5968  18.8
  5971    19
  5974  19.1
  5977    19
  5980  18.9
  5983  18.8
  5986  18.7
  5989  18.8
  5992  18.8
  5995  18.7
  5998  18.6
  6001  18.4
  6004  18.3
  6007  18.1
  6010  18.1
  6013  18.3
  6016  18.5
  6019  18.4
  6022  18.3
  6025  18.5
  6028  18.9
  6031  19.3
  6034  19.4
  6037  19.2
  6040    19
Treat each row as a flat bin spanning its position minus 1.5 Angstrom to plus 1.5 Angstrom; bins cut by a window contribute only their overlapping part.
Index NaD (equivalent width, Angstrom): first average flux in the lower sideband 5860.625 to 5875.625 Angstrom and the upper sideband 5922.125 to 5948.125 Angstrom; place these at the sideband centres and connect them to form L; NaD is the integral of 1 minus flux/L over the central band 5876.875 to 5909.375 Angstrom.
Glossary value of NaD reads 5.3 Angstrom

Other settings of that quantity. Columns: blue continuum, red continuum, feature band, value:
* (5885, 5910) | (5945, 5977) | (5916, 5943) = -3.2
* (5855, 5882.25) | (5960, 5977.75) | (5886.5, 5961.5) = 3.7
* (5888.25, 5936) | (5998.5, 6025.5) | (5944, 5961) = -1.1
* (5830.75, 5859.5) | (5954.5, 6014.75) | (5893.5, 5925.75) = 2.3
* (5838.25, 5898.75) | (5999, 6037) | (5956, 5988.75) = -1.1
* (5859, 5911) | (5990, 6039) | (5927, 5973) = -3.1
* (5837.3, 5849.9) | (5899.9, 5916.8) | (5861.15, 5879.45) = 0.1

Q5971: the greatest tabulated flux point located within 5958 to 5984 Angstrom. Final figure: 19.1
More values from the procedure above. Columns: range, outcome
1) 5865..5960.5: 19.3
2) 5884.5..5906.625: 18.1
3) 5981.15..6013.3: 18.8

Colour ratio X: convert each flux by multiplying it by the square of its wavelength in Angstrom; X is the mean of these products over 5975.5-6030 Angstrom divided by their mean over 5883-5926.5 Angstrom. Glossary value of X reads 1.1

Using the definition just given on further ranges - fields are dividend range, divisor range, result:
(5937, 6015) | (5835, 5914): 1.10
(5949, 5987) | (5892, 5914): 1.17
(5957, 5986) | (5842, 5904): 1.12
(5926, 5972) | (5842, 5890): 1.07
